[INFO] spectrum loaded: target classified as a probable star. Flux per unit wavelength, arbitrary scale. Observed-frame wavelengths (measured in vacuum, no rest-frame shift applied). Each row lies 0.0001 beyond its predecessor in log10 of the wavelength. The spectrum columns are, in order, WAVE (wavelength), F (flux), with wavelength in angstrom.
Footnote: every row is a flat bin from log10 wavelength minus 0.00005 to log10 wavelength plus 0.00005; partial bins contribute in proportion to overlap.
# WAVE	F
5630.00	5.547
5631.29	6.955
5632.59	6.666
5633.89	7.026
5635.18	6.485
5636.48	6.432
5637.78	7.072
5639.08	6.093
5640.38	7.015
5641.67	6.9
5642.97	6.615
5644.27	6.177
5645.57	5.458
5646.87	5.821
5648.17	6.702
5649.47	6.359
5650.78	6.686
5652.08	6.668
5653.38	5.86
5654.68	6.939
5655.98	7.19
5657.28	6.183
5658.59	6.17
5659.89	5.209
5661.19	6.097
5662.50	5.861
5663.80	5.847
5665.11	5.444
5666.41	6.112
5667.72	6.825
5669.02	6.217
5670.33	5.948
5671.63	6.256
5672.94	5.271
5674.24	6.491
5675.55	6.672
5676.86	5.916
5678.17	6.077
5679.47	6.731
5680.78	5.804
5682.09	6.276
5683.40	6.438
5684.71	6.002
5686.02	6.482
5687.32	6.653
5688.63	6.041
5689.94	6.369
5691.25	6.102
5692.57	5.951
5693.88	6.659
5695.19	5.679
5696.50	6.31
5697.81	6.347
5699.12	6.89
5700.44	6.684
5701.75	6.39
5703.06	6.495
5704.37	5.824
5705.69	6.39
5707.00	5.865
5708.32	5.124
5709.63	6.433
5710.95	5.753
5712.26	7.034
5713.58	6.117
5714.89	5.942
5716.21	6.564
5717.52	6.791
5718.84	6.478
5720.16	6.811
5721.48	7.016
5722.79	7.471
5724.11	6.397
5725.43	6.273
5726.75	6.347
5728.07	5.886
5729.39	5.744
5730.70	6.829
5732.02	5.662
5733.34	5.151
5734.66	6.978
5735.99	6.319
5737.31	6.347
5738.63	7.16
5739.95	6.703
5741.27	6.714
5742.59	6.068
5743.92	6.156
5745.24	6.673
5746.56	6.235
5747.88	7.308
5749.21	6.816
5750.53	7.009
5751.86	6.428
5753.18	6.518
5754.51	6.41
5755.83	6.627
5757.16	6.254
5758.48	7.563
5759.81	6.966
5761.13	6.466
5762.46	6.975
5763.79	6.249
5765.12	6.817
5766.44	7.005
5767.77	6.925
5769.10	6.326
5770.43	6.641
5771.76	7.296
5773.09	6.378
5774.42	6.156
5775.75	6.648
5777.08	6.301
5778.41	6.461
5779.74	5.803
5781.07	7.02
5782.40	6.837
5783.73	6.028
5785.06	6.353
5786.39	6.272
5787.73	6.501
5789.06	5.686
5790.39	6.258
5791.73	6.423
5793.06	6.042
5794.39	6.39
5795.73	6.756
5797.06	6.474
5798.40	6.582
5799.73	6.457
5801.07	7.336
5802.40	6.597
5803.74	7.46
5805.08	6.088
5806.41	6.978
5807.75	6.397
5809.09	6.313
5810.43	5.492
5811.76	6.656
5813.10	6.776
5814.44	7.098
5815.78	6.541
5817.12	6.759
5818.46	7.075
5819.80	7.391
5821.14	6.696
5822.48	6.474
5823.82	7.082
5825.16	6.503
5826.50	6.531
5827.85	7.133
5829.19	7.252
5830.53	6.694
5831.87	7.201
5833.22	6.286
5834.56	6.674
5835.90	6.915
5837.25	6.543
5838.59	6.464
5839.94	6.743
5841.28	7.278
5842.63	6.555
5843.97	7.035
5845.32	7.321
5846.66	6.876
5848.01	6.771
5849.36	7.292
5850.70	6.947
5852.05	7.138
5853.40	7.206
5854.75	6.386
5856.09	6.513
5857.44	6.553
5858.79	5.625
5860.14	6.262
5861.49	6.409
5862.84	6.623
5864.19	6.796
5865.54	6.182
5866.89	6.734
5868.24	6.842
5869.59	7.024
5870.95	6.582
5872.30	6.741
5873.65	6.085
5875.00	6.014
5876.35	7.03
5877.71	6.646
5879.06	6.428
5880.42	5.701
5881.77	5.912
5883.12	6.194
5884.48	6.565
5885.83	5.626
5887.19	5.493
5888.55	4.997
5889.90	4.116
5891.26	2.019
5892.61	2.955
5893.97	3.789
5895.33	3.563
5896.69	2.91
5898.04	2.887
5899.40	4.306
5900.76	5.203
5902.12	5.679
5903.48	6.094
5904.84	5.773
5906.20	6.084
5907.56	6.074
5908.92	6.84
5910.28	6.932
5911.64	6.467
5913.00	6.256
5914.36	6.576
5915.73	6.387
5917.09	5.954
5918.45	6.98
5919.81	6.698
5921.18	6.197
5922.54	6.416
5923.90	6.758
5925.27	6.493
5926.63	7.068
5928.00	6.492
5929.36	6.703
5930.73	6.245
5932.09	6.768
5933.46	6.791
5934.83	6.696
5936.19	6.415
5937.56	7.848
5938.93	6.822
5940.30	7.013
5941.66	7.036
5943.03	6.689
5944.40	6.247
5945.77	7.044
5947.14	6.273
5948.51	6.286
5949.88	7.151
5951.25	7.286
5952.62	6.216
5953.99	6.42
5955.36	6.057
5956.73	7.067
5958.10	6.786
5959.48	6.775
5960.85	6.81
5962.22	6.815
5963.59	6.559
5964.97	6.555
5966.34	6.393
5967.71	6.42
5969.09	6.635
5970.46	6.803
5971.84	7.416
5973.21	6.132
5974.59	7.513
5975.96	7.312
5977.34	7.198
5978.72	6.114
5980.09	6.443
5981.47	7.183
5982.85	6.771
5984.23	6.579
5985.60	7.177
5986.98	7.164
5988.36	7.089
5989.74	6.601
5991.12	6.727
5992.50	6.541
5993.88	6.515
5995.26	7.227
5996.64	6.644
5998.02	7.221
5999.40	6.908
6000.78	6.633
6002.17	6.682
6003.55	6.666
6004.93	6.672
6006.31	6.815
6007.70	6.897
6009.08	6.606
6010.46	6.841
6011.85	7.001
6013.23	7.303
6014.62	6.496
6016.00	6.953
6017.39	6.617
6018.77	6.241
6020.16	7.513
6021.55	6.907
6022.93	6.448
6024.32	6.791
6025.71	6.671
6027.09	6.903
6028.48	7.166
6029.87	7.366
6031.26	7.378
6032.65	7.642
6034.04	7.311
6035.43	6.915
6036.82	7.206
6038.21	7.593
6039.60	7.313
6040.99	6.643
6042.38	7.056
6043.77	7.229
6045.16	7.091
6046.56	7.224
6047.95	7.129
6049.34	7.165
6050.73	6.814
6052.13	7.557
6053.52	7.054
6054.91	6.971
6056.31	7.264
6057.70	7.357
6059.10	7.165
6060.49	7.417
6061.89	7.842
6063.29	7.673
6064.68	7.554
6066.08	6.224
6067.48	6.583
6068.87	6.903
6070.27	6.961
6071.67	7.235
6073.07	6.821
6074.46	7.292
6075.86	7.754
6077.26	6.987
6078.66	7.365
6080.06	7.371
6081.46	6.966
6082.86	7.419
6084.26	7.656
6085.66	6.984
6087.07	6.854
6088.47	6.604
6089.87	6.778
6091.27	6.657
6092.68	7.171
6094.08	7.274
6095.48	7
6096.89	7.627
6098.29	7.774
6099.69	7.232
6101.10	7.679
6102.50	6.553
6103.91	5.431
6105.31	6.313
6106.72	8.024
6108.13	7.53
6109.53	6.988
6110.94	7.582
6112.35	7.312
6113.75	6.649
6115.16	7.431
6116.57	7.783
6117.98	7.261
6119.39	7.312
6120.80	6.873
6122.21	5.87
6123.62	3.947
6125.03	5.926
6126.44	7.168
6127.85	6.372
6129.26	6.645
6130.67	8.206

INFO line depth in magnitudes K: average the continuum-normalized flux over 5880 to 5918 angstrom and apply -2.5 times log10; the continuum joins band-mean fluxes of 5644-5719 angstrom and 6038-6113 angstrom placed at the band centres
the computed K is 0.266 mag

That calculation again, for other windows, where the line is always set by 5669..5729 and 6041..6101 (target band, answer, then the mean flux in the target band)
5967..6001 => 0.02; 6.84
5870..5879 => 0.03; 6.52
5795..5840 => -0.02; 6.72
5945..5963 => 0.03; 6.69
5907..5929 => 0.04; 6.54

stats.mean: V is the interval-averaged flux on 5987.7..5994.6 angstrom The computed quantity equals 6.69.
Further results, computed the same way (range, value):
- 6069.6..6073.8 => 7.02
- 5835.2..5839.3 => 6.64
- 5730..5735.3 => 6.16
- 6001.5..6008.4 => 6.75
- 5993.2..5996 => 6.87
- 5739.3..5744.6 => 6.41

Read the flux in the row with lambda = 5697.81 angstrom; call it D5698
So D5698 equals 6.347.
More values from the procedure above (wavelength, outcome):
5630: 5.547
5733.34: 5.151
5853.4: 7.206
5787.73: 6.501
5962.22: 6.815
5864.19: 6.796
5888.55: 4.997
